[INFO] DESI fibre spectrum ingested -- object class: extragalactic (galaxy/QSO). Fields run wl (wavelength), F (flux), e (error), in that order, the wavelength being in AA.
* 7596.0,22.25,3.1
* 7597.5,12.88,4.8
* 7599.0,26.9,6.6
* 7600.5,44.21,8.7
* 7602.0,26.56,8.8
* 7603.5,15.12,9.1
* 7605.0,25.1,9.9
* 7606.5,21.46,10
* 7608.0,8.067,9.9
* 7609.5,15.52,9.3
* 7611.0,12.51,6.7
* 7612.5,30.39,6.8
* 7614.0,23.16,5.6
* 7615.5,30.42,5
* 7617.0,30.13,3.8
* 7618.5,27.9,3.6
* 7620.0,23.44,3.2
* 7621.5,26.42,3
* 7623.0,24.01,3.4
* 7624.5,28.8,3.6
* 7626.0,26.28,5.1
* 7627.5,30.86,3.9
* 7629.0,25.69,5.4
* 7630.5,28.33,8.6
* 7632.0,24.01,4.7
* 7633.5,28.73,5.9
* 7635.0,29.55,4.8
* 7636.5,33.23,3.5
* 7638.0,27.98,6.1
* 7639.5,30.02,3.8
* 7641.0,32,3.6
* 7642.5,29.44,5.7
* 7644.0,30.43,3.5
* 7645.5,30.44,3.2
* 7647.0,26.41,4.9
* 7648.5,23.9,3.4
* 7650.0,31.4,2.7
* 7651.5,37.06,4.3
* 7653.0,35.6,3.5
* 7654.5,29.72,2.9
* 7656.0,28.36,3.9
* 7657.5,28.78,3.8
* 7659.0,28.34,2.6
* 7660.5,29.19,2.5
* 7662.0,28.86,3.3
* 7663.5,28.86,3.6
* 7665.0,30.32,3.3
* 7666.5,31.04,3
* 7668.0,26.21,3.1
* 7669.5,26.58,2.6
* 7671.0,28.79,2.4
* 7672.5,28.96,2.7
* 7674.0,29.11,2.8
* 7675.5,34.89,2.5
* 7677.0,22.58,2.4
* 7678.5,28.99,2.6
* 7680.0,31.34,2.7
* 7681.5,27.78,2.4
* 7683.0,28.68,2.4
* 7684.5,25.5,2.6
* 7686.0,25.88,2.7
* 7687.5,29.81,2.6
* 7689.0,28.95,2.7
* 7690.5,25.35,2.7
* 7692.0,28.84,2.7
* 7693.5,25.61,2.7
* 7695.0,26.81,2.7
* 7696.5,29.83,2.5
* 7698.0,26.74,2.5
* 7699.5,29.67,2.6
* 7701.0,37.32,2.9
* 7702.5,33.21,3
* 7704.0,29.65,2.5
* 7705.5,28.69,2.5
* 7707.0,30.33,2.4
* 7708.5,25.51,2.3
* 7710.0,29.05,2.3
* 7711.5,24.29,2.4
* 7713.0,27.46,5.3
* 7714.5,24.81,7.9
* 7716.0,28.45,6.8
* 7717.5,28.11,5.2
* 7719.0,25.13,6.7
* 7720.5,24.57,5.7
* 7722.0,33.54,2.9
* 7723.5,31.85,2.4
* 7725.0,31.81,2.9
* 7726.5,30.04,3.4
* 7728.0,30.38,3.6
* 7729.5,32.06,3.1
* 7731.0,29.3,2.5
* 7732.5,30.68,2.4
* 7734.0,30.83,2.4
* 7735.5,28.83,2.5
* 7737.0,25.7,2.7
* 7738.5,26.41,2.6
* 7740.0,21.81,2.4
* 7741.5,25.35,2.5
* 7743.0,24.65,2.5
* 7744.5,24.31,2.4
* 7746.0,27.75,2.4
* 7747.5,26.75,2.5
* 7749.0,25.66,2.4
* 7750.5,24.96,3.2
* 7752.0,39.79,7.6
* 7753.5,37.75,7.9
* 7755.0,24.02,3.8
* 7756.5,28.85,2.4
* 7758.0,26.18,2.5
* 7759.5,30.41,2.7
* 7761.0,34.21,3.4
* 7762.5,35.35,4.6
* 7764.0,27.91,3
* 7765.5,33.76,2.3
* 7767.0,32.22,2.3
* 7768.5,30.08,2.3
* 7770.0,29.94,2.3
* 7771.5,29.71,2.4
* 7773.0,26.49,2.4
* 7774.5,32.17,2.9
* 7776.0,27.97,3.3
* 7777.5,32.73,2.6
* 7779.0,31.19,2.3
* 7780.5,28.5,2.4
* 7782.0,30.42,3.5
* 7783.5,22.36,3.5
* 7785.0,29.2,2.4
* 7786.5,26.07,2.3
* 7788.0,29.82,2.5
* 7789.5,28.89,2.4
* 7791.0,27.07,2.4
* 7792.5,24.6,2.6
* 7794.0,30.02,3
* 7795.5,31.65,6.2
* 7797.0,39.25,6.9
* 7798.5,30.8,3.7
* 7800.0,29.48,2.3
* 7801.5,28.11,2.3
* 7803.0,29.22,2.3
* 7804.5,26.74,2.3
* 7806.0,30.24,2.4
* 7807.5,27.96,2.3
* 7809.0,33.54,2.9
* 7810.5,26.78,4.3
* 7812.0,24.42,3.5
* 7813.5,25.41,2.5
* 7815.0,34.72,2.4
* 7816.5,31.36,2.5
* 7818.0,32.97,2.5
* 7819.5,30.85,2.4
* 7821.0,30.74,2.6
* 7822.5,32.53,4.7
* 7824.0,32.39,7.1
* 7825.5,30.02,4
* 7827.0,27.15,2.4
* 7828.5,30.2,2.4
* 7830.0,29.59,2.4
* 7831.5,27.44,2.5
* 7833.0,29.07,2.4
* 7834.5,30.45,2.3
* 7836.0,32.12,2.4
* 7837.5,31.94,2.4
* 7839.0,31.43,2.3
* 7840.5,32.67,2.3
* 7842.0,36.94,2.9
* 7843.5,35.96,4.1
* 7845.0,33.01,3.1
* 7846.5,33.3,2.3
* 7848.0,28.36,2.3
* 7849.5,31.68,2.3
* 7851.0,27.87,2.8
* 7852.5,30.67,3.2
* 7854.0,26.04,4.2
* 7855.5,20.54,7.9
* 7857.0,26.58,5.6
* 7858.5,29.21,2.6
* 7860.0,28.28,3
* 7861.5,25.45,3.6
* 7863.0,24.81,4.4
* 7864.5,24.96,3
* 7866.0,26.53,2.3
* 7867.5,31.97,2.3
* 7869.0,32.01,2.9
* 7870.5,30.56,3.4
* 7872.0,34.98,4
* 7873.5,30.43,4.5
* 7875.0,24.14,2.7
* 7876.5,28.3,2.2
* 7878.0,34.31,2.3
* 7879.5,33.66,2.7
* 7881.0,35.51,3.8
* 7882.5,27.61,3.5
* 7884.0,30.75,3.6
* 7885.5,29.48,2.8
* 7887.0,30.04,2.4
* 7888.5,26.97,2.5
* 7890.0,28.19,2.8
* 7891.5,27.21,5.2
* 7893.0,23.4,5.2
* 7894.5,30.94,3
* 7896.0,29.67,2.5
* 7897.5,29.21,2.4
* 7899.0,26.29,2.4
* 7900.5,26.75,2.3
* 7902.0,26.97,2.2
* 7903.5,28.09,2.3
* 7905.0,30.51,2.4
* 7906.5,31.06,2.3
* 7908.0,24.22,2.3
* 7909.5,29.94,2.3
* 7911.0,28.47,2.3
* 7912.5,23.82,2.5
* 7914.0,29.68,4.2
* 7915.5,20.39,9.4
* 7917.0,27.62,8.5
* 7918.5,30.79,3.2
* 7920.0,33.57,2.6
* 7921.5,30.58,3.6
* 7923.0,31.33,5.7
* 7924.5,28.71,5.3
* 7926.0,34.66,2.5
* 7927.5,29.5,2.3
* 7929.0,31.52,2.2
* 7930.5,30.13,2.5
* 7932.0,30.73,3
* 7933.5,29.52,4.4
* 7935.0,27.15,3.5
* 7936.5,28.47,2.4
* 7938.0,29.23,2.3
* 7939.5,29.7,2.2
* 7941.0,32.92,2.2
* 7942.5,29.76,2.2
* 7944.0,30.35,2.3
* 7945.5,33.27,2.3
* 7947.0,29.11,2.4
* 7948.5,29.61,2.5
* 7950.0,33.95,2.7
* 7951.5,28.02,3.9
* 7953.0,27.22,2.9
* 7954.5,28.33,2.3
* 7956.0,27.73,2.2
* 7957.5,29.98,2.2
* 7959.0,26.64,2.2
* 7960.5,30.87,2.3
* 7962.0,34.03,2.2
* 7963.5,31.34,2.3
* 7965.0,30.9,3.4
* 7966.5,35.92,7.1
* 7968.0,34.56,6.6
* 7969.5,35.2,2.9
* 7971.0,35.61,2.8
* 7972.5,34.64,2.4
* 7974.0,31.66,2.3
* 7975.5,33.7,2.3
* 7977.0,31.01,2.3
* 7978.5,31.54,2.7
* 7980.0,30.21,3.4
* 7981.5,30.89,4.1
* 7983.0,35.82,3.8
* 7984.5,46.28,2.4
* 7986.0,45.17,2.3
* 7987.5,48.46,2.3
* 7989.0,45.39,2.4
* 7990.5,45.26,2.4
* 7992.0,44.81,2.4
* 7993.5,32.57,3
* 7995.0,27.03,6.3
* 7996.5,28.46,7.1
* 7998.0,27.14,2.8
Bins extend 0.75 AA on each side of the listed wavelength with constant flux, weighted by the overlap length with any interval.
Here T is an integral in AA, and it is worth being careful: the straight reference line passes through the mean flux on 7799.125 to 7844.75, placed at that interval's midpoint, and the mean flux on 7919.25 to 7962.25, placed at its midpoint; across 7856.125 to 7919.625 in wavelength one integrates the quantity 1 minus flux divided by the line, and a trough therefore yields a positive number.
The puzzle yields 3.6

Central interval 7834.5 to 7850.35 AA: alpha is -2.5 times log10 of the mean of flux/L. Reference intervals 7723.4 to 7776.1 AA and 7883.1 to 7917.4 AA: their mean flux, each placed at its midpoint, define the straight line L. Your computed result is -0.15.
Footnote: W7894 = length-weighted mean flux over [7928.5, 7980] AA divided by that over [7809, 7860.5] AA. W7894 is 1.0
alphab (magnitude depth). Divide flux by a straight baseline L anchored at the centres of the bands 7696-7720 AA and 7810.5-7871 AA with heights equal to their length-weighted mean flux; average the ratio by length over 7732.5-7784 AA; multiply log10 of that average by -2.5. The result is 0.00 mag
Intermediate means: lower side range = 28.6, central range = 29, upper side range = 29.8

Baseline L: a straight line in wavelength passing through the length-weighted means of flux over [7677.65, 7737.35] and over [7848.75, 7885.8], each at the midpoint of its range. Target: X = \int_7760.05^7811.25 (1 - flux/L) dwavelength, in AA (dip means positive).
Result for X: -1.63 AA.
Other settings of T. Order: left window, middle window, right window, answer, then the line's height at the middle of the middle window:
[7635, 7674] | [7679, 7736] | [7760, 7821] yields 1.69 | 29.7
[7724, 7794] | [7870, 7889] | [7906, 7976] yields -0.43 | 29.9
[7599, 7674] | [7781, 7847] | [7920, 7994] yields 0.77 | 30.5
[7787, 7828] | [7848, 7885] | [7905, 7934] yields 0.67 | 29.6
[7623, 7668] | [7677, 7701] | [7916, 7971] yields 1.13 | 29.5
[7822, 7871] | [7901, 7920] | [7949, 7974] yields 1.78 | 30.7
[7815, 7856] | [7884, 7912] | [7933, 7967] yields 2.03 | 30.4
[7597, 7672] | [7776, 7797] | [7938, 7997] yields 0.76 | 30.1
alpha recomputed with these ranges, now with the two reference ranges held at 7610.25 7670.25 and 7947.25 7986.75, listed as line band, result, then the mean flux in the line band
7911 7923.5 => 0.13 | 28.4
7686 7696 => 0.06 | 27.5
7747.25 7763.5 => -0.02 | 30.4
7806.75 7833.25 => 0.03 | 29.9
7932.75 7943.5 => 0.10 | 29.6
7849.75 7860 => 0.15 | 27.2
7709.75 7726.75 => 0.05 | 28.2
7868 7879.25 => 0.02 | 30.8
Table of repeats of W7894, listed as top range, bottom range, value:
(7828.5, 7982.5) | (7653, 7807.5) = 1.03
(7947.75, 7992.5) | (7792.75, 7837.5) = 1.14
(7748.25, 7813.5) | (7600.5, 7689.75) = 1.08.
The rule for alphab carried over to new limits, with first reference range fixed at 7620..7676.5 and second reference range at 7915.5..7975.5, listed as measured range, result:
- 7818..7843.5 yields -0.037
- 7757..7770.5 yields -0.049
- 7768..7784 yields 0.017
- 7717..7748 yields 0.054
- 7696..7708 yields -0.044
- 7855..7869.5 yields 0.123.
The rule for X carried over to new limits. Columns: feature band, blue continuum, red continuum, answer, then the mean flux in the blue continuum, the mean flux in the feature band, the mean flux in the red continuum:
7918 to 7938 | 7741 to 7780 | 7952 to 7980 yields 0.52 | 29.6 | 30.5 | 31.6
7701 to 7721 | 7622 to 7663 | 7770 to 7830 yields 0.89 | 29.1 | 28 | 29.6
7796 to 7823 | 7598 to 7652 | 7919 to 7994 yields -0.08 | 26.7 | 30.3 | 32.9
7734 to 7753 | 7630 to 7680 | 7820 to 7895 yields 1.55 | 29.4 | 27.1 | 29.8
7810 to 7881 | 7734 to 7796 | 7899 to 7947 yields -2.19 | 28.8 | 30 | 29.3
